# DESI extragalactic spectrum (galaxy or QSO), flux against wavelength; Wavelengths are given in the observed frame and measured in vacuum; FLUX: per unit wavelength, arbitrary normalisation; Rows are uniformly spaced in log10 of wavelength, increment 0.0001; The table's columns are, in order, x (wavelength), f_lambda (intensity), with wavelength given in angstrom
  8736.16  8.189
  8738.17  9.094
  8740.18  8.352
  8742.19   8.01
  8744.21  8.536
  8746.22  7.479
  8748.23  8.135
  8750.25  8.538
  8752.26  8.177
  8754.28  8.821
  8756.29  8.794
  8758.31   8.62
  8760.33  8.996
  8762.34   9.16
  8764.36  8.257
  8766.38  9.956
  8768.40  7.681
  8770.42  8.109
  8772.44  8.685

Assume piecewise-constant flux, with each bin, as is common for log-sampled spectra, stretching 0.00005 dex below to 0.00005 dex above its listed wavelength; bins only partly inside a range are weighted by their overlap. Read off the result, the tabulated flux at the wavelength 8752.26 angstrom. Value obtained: 8.177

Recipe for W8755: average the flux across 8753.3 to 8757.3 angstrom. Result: 8.82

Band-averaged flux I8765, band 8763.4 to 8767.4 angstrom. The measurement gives 9.11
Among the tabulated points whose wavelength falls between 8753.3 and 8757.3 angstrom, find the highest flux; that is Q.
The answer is 8.821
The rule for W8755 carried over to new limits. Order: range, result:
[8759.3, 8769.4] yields 8.81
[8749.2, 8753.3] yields 8.35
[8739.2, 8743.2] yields 8.18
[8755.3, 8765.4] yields 8.77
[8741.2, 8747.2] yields 8.01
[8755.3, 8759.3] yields 8.7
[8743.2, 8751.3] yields 8.18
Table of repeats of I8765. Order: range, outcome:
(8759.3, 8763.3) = 9.08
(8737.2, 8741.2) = 8.73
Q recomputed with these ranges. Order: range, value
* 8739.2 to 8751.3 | 8.538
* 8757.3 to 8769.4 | 9.956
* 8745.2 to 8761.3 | 8.996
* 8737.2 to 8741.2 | 9.094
